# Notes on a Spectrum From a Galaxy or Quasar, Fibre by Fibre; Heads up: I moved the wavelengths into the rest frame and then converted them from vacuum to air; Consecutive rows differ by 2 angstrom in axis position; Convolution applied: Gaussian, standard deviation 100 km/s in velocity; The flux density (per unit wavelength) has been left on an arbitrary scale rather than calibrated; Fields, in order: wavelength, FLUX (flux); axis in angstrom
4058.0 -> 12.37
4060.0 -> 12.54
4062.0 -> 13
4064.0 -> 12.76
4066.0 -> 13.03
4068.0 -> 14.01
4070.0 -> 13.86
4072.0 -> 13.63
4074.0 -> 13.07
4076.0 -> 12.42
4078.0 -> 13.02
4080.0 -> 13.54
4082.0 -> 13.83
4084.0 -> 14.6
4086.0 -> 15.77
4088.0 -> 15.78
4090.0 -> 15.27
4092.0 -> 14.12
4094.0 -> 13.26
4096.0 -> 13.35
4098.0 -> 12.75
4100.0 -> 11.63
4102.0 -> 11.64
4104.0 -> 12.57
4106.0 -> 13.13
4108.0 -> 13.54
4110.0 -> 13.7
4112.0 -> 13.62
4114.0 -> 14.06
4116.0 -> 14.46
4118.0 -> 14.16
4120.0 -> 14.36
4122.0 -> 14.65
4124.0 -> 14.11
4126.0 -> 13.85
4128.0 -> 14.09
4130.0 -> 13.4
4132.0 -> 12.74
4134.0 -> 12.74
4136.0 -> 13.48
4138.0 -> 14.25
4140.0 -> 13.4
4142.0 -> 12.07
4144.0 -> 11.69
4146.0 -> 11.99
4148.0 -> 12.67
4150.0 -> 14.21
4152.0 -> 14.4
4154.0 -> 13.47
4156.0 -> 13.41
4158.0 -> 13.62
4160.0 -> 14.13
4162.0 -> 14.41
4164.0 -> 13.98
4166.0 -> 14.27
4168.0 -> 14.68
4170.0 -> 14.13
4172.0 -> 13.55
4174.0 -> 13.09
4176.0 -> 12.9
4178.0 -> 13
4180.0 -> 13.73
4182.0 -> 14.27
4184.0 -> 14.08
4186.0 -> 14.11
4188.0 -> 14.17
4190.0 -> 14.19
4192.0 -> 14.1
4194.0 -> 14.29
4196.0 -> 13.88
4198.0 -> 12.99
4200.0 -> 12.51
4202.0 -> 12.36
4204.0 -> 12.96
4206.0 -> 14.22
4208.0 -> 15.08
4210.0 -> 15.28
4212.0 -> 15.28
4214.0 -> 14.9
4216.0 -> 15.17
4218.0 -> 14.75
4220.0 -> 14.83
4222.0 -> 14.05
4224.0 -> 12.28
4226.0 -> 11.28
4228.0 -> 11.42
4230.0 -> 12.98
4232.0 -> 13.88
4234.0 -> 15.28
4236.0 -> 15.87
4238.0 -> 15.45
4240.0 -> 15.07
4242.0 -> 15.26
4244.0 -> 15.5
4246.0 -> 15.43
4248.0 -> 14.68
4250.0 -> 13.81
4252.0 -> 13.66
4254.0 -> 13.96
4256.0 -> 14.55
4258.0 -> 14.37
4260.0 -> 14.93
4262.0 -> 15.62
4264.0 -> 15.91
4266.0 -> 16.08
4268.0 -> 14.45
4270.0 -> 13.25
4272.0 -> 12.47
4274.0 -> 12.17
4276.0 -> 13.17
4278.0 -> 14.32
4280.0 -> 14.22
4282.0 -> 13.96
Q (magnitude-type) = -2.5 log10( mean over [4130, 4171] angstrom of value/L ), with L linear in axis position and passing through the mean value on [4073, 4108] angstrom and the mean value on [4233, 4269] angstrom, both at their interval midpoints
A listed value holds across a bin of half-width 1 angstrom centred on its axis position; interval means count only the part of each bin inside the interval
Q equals 0.05 mag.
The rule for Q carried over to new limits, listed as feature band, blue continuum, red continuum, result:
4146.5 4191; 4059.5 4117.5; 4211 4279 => 0.01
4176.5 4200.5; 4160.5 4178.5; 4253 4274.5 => 0.01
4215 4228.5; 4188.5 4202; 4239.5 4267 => 0.06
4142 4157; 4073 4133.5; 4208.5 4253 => 0.07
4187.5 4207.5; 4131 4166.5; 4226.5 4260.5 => 0.03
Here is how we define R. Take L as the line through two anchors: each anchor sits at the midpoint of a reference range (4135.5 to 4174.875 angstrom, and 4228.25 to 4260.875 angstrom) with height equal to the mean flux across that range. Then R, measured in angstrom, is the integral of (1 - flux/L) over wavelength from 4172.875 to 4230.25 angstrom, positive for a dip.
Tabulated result 1.41 angstrom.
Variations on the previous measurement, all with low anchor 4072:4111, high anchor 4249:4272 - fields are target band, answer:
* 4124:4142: 0.4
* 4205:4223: -0.8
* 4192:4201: 0.4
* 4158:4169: -0.2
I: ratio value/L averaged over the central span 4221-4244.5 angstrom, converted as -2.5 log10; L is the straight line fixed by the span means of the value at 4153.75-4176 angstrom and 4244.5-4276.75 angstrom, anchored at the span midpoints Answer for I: 0.01 mag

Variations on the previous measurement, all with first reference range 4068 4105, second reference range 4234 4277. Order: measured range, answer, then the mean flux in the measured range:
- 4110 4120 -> -0.03 mag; 14.1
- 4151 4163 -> 0.01 mag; 13.9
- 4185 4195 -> 0.00 mag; 14.2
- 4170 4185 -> 0.04 mag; 13.6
